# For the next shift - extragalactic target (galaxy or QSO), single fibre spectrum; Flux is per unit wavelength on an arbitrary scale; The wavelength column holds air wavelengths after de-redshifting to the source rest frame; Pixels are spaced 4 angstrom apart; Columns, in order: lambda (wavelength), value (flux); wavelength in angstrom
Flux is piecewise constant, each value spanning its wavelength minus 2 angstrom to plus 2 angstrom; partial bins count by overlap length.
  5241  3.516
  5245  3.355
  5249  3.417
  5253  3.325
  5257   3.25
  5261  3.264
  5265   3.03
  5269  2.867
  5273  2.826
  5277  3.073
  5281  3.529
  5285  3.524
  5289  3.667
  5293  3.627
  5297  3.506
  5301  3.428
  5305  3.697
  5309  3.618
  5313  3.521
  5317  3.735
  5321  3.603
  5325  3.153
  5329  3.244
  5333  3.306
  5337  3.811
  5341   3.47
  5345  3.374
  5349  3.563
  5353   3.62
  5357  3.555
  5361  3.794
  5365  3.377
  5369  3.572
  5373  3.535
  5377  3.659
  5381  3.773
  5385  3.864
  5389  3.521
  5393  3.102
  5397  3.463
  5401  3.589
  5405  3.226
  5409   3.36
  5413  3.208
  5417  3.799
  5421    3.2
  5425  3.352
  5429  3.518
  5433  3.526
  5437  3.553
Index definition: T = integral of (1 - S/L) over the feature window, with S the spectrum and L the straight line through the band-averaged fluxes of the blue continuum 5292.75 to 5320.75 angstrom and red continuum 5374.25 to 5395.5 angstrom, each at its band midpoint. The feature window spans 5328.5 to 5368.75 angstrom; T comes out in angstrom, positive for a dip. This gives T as 0.7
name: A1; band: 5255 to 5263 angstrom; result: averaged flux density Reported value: 3.26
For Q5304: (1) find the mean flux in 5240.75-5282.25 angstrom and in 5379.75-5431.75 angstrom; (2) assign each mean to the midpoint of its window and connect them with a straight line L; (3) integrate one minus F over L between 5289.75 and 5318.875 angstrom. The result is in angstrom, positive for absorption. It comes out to -2.8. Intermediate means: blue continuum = 3.21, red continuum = 3.46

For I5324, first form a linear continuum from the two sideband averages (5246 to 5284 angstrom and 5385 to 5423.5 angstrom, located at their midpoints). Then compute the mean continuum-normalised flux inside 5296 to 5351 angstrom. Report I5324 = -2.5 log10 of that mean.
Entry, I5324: -0.07 mag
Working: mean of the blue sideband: 3.19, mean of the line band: 3.5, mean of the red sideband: 3.41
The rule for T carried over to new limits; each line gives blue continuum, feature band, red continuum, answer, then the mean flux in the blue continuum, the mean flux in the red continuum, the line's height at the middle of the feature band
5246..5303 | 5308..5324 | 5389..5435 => -1.2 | 3.31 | 3.4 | 3.34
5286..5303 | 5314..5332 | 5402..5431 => 0.4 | 3.56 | 3.39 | 3.52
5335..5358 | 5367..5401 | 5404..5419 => -0.8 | 3.57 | 3.41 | 3.48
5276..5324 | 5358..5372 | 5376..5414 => -0.3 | 3.55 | 3.48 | 3.5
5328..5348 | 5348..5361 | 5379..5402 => -0.5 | 3.46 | 3.55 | 3.49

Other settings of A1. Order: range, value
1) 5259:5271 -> 3.05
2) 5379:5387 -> 3.82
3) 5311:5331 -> 3.45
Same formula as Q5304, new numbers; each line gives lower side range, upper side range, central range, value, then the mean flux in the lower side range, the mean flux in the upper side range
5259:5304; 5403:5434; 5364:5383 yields -1.28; 3.31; 3.39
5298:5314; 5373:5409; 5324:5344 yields 0.79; 3.57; 3.52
